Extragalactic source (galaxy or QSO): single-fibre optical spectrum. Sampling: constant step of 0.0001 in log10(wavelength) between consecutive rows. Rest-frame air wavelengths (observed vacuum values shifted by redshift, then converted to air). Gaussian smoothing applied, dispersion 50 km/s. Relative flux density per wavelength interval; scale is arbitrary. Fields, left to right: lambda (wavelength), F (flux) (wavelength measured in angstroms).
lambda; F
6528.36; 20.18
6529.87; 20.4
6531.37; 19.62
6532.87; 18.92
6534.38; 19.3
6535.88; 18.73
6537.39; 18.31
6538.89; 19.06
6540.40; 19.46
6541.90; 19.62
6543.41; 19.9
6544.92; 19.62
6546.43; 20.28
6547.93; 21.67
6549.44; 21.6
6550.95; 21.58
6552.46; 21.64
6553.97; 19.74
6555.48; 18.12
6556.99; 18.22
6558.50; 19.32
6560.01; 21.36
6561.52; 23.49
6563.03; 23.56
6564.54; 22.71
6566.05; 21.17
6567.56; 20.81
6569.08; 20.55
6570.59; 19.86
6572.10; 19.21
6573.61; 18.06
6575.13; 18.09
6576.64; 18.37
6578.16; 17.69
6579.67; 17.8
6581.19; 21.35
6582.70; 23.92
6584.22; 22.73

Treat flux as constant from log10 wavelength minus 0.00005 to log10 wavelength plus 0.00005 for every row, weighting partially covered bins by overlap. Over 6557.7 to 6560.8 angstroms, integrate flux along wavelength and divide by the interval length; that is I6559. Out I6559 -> 20.4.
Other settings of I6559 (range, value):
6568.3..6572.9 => 19.9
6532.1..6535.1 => 19.1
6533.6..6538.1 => 18.8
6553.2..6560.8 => 19.4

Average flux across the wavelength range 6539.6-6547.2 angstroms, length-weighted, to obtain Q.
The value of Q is 19.8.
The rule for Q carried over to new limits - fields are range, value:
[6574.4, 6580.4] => 18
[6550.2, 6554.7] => 21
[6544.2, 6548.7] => 20.5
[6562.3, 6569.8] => 21.8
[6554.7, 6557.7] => 18.2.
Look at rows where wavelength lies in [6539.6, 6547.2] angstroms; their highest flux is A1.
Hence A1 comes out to 20.28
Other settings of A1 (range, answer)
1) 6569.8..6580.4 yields 19.86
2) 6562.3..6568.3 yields 23.56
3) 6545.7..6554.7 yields 21.67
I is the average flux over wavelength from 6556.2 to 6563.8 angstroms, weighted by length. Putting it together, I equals 21.2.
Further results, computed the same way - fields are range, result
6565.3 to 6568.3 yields 21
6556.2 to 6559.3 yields 18.8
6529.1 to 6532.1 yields 20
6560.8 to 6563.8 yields 23.5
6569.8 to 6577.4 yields 18.7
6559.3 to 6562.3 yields 22.5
